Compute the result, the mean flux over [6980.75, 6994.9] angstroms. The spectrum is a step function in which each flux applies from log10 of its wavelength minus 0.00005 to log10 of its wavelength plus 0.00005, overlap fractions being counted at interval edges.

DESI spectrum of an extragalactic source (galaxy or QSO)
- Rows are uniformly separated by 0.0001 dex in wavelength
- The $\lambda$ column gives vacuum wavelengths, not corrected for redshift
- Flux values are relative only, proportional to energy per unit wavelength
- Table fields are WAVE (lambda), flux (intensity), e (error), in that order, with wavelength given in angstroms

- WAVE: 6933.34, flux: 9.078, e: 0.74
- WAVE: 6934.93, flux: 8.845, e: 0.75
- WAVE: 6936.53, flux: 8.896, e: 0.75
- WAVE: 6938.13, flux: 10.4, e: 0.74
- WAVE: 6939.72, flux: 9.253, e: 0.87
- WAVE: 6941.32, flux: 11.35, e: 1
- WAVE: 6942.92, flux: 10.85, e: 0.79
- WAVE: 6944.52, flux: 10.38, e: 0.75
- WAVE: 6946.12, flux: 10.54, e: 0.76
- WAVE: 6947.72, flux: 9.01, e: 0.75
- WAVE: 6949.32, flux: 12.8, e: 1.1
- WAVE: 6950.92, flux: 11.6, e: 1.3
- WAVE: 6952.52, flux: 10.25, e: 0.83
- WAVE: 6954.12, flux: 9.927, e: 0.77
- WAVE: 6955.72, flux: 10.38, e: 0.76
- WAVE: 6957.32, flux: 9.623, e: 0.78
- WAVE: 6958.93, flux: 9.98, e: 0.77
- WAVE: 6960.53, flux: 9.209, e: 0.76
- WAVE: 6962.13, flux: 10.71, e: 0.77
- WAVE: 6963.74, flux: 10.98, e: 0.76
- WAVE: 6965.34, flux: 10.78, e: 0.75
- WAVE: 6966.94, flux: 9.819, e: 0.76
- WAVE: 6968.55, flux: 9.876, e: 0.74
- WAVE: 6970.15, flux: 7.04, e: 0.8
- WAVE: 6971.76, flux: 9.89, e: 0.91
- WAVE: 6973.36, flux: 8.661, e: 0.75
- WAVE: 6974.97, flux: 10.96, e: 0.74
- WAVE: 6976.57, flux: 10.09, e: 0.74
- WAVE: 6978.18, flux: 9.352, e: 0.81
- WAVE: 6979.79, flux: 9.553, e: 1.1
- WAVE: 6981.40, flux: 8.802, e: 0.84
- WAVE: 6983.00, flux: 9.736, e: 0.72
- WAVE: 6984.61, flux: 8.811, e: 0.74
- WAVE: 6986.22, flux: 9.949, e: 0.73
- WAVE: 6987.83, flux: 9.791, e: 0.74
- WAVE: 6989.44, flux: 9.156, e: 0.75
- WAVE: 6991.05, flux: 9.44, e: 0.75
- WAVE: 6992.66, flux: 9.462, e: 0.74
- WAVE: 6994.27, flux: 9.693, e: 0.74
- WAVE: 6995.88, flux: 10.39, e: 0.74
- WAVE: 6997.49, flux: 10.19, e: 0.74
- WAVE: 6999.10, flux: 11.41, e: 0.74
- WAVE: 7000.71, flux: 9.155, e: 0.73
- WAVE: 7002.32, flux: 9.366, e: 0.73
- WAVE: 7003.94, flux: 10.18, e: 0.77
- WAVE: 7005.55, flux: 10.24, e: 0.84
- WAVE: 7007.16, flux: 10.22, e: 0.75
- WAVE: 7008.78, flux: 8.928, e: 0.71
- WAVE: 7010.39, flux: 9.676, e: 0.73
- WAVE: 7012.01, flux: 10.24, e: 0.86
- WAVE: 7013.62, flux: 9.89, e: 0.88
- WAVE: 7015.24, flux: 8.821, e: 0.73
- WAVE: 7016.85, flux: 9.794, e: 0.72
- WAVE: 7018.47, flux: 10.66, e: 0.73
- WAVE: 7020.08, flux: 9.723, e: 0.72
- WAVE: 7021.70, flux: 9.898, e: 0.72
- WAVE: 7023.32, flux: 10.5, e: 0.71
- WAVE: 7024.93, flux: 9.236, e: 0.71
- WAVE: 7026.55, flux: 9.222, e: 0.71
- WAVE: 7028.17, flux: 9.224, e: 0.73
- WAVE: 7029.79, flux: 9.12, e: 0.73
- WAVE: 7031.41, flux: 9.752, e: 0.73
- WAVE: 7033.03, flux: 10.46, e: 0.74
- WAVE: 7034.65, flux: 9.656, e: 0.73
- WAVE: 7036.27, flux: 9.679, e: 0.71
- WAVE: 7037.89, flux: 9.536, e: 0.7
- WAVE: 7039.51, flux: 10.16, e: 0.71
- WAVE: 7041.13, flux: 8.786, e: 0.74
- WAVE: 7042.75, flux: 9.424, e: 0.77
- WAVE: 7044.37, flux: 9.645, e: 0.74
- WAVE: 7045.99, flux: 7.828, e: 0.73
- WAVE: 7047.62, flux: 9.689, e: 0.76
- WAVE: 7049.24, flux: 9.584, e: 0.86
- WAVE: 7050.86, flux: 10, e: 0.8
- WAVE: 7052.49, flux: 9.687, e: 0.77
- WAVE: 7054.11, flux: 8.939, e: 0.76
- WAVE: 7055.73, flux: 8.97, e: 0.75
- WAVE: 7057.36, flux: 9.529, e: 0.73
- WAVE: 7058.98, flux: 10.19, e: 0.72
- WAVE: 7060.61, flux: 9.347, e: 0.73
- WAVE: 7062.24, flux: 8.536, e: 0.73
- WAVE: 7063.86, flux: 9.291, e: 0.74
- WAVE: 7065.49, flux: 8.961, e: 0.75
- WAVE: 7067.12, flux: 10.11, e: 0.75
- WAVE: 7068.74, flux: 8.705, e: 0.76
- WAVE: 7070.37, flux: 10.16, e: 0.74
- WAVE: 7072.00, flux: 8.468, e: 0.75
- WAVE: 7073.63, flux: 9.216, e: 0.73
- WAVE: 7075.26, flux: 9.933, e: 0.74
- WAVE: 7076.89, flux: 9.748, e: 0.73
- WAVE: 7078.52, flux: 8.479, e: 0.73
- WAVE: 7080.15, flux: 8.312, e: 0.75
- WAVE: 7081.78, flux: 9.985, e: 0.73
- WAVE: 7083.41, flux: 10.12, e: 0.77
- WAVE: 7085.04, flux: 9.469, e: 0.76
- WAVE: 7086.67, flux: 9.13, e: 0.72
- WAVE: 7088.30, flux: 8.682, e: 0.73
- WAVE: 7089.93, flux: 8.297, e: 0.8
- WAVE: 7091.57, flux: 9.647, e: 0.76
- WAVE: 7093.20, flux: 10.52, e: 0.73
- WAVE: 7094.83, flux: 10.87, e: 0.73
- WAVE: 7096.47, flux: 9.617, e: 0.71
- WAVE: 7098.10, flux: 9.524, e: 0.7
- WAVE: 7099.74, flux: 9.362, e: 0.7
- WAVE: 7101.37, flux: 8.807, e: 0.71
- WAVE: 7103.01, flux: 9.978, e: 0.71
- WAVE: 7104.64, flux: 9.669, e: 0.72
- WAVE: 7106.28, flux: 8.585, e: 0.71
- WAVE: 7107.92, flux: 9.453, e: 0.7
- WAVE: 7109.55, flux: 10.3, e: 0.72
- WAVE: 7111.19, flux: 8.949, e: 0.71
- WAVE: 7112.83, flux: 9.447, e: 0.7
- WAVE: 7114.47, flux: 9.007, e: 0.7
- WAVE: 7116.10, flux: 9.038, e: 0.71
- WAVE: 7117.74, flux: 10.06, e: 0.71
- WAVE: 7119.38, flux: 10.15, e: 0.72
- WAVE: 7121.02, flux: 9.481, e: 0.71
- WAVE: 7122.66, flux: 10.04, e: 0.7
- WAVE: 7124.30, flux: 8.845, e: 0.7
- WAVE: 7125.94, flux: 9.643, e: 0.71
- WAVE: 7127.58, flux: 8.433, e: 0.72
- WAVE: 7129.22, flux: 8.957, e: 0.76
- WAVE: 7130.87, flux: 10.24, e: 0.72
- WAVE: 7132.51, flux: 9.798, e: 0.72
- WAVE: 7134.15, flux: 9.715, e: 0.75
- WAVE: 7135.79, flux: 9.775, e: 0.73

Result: 9.43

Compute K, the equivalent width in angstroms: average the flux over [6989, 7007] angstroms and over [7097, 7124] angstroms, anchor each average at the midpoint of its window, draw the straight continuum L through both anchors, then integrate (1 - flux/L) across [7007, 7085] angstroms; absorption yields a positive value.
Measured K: 1.9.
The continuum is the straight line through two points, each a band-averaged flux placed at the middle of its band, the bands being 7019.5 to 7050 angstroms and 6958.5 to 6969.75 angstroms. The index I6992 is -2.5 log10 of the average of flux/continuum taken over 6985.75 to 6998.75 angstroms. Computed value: 0.01 mag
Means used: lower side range 10.1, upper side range 9.53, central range 9.81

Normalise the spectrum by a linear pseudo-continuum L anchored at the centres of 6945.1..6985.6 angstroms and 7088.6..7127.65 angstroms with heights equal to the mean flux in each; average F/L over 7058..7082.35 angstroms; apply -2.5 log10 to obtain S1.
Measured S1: 0.04 mag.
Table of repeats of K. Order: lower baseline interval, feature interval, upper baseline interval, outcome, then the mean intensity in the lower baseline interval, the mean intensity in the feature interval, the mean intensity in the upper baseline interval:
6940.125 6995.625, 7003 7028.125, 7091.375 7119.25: 0.1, 9.95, 9.79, 9.59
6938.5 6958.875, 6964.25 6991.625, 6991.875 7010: 1.7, 10.5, 9.53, 9.93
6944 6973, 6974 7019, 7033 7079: 0.3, 10.1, 9.77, 9.39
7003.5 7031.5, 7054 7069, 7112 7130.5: 0.5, 9.73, 9.3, 9.39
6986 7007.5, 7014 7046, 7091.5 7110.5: 0.7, 9.9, 9.6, 9.69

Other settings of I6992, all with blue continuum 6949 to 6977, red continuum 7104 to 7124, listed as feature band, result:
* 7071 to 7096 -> 0.025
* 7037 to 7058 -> 0.045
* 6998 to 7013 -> -0.001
